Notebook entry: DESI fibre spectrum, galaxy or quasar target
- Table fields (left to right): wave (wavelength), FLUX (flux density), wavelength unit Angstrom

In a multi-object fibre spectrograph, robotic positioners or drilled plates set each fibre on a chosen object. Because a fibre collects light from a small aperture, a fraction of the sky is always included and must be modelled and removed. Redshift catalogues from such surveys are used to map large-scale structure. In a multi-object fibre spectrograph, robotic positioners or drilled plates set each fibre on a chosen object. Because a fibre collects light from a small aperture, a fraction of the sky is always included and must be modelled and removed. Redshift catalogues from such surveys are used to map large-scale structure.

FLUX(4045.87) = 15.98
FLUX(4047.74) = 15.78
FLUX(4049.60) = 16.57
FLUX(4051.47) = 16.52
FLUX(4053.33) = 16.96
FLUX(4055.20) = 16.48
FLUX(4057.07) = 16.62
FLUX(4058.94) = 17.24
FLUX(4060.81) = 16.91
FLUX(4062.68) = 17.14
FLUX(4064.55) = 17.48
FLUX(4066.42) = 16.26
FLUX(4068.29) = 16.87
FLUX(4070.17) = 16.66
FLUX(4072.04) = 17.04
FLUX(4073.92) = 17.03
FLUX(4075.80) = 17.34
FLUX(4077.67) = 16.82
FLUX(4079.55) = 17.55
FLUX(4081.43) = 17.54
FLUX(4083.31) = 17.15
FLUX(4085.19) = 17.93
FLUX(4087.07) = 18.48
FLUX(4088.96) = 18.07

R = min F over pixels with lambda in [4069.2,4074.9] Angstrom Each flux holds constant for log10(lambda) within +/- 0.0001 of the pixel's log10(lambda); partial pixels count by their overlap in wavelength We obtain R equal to 16.66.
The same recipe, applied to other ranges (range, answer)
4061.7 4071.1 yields 16.26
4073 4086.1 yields 16.82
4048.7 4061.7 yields 16.48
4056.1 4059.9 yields 16.62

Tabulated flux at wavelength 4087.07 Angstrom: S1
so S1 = 18.48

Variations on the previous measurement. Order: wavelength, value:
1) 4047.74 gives 15.78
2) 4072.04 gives 17.04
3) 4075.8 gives 17.34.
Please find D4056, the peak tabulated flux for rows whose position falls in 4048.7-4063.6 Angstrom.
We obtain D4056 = 17.24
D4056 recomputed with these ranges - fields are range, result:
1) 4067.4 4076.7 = 17.34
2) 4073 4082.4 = 17.55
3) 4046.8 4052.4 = 16.57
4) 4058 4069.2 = 17.48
